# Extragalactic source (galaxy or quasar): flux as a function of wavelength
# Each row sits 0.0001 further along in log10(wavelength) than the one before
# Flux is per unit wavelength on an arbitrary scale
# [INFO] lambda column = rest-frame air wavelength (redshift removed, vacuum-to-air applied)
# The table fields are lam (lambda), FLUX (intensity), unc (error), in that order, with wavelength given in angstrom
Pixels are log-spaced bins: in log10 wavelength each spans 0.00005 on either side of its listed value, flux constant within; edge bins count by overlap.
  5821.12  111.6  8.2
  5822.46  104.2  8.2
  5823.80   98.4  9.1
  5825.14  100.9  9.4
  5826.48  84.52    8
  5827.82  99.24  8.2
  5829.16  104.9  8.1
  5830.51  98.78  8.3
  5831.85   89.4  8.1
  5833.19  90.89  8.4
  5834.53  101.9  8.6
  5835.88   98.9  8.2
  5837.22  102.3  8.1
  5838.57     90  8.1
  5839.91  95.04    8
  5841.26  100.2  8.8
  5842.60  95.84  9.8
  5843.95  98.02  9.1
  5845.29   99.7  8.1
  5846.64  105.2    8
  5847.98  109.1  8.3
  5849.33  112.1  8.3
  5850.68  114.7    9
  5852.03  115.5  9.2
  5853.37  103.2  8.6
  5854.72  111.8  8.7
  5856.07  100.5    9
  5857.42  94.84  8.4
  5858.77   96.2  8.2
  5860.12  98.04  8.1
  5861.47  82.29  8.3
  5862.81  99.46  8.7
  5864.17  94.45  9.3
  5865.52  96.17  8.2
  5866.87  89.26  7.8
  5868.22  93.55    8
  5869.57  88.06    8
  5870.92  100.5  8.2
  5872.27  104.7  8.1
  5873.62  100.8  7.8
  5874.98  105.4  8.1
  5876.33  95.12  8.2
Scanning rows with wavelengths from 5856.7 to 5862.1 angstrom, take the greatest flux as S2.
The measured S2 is 98.04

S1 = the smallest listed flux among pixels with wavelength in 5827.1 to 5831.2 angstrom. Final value 98.78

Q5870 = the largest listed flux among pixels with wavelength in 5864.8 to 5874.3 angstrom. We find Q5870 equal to 104.7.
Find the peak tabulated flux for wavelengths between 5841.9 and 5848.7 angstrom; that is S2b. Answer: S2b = 109.1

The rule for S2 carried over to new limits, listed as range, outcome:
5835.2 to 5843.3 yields 102.3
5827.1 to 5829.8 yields 104.9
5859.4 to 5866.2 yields 99.46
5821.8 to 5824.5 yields 104.2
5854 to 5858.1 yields 111.8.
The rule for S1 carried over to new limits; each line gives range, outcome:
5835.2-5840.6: 90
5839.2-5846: 95.04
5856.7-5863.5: 82.29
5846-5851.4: 105.2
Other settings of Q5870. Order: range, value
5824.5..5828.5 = 100.9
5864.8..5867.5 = 96.17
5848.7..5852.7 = 115.5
